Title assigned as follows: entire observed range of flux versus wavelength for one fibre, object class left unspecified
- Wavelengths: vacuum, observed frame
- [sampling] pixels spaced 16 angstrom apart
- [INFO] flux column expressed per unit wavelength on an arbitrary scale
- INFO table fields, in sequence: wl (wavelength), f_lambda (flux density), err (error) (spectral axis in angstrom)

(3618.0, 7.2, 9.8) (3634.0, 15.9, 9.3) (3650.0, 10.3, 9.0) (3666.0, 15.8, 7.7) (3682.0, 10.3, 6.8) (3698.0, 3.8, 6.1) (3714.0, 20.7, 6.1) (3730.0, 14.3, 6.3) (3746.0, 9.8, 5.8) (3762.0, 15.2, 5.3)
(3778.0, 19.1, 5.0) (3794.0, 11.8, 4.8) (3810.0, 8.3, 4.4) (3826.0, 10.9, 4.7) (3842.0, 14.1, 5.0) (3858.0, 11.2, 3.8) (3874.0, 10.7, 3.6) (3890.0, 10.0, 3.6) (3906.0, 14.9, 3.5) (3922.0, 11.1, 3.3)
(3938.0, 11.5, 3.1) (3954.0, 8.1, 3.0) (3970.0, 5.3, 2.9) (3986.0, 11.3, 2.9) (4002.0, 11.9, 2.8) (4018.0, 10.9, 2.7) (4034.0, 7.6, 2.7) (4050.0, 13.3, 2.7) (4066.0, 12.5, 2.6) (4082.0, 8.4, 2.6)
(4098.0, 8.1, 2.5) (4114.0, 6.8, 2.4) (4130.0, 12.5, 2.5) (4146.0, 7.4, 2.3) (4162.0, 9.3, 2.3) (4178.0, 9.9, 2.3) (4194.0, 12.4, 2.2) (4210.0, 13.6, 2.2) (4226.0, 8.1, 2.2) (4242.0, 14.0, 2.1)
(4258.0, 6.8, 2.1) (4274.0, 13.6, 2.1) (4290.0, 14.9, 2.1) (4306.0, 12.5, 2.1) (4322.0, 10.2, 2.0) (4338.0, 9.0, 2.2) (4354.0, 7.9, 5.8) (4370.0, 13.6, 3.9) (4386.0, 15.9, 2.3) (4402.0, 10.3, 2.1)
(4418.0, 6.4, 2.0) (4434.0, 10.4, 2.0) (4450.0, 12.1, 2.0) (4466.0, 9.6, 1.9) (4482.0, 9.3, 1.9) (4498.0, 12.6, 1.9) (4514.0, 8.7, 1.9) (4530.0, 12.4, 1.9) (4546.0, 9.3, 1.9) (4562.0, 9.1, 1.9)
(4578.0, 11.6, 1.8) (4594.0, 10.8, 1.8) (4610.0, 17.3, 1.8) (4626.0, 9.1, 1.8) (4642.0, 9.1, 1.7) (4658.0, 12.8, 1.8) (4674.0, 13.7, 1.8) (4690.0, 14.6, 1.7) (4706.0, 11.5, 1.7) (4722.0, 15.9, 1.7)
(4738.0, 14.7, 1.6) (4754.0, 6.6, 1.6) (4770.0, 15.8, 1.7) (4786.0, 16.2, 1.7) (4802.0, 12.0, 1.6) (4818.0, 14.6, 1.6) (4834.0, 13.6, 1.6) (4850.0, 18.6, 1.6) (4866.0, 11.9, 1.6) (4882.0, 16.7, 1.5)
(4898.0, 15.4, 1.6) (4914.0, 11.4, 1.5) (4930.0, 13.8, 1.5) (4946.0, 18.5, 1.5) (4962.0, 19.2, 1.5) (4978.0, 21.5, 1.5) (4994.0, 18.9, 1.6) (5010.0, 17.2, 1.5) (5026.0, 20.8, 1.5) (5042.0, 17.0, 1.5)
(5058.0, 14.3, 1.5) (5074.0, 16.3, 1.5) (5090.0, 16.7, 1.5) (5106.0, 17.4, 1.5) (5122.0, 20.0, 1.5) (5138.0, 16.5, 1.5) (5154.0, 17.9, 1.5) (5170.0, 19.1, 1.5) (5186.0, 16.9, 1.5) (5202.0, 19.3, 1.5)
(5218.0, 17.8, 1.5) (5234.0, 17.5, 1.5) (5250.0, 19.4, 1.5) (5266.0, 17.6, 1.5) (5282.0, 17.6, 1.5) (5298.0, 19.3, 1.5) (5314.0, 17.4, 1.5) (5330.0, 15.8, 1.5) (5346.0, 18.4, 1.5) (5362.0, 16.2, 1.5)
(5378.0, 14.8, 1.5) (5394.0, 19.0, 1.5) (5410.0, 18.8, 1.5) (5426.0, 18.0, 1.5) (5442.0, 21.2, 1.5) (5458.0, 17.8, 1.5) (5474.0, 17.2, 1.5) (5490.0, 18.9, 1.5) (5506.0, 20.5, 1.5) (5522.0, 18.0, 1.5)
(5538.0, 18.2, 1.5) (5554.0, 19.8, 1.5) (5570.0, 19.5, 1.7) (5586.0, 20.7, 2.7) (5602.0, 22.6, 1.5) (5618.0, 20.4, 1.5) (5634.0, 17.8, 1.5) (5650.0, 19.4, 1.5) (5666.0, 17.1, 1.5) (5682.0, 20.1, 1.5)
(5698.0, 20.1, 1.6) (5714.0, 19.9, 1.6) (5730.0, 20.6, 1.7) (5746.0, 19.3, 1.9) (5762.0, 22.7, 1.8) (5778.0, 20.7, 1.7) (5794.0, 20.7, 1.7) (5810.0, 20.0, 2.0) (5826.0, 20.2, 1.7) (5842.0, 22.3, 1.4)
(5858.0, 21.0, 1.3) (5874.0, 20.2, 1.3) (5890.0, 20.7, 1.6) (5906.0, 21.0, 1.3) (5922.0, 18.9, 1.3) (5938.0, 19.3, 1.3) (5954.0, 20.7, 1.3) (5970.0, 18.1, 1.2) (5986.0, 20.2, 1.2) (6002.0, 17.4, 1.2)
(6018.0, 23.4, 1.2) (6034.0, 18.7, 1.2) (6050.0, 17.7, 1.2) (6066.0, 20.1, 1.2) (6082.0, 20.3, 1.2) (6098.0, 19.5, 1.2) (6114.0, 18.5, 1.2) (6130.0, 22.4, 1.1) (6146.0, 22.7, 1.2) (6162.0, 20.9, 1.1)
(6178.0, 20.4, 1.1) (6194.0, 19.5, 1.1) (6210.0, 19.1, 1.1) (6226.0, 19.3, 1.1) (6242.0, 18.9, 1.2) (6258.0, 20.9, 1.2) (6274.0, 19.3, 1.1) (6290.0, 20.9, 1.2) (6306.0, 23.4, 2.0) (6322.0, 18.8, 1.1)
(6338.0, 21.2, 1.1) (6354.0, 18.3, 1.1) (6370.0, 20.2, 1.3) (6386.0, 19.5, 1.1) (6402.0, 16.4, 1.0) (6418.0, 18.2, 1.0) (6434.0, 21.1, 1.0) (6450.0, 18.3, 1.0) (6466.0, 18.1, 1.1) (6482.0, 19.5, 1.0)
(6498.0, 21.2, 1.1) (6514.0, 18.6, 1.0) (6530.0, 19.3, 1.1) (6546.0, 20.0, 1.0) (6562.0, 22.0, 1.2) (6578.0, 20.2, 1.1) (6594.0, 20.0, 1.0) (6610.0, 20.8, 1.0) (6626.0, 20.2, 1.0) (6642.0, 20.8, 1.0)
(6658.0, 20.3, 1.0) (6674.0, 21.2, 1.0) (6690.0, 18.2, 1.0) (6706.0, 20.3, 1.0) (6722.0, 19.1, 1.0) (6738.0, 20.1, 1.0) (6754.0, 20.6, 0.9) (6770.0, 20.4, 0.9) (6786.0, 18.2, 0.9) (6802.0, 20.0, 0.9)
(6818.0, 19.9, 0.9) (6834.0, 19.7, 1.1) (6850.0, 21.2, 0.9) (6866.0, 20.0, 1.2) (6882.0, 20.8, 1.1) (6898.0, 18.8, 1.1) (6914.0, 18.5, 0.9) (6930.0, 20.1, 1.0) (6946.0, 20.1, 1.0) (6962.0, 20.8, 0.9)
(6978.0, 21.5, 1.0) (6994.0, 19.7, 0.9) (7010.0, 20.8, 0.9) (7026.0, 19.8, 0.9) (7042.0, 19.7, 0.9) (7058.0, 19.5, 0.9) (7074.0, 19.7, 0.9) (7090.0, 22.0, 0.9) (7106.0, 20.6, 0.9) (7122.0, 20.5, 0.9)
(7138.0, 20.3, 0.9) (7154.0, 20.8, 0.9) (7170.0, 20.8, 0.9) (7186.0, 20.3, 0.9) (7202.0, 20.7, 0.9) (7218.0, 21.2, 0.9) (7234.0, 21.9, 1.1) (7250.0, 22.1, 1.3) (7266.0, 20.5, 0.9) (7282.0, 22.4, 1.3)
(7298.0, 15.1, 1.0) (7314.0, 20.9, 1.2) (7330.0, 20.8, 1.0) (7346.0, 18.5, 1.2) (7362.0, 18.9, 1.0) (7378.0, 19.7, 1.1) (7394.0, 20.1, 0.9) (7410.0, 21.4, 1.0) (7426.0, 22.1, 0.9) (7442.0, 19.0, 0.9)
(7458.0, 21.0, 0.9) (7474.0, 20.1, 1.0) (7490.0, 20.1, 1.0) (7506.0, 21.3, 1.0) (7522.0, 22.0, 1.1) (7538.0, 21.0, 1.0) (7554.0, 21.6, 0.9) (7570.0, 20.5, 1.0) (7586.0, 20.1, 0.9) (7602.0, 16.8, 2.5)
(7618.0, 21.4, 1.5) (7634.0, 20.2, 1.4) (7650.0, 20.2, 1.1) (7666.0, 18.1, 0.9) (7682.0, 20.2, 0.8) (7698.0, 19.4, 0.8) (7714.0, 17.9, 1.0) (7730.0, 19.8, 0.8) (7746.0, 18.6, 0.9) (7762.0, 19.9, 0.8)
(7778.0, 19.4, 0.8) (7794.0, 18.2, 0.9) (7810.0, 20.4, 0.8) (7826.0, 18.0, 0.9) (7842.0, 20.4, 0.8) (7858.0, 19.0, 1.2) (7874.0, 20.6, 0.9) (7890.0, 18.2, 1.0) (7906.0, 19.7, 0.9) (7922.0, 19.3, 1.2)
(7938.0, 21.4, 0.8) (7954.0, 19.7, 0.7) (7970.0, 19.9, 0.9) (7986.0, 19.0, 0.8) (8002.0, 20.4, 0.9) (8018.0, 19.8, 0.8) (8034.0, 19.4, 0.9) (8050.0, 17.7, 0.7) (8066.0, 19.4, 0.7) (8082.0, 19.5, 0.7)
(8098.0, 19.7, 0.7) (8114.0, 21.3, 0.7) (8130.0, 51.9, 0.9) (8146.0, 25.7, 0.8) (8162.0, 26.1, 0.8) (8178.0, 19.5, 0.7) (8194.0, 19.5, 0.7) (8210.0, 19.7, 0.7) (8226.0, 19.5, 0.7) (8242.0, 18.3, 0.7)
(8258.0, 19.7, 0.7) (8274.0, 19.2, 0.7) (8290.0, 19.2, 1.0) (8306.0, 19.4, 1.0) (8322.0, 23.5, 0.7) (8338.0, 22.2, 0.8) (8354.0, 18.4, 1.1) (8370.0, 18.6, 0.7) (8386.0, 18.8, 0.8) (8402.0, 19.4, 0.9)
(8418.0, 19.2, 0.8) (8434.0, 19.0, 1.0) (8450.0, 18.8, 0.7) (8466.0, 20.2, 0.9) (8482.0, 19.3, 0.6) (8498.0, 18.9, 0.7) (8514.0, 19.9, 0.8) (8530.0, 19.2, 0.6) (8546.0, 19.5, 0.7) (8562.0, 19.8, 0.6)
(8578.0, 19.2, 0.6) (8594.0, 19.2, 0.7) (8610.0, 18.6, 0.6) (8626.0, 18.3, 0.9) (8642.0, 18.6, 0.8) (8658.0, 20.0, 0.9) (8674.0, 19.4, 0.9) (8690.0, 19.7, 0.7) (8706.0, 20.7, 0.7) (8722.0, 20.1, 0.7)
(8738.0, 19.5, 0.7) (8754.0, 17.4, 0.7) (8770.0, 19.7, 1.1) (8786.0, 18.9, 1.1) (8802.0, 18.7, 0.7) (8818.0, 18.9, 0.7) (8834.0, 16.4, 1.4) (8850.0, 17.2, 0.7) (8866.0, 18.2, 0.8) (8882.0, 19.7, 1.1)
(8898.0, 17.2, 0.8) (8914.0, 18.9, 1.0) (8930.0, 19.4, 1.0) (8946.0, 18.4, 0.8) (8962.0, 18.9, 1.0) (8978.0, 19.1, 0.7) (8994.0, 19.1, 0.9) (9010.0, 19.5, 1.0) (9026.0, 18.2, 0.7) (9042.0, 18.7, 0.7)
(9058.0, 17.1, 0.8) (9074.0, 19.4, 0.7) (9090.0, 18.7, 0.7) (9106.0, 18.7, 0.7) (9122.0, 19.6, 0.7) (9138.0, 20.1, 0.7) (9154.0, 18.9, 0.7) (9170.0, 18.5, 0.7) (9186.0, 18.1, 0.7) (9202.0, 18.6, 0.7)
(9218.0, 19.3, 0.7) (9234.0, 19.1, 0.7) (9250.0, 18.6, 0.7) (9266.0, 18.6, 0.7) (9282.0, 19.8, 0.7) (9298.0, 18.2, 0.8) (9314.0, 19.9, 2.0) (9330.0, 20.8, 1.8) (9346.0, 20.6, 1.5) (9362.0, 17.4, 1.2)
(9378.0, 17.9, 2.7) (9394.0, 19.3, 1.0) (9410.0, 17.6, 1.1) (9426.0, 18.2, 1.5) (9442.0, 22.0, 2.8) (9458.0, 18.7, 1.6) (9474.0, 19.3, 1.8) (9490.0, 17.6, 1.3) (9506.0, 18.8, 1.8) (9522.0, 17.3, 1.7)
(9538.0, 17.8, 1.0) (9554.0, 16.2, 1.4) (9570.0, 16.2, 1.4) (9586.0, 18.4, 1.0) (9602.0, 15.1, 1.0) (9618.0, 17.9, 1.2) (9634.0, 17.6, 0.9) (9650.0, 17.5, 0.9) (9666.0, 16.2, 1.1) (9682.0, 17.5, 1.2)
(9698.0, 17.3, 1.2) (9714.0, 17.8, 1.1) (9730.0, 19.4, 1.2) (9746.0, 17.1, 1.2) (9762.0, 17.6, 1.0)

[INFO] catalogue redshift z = 0.24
